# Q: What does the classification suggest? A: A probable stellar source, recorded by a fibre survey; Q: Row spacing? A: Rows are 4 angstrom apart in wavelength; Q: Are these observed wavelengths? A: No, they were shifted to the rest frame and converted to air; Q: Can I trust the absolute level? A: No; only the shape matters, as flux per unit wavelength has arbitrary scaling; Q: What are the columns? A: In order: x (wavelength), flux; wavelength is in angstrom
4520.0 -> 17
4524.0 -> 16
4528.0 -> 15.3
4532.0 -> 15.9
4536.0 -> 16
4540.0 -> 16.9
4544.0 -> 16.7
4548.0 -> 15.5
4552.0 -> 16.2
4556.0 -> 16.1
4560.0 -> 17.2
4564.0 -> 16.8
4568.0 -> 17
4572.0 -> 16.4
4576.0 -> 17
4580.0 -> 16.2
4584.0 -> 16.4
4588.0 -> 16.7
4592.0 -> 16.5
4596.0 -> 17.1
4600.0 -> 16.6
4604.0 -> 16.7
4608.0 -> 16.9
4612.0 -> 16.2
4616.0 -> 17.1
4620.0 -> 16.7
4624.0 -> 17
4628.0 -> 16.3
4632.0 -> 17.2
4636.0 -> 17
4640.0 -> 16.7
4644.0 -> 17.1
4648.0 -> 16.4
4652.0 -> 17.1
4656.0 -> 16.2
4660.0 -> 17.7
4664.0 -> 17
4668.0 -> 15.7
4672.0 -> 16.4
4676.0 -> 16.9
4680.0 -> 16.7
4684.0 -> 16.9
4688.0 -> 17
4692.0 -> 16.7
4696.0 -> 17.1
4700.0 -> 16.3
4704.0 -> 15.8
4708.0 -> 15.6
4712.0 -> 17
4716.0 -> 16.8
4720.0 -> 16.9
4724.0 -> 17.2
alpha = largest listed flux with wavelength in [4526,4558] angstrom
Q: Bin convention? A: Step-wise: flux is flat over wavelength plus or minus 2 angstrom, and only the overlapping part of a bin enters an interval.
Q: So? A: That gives 16.9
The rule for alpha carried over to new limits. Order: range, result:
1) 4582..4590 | 16.7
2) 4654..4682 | 17.7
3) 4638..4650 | 17.1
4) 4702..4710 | 15.8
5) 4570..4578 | 17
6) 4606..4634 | 17.2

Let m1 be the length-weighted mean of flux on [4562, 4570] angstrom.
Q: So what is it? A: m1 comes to 16.9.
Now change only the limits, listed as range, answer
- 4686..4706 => 16.6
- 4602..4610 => 16.8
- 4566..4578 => 16.8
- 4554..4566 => 16.7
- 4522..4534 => 15.7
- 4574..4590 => 16.6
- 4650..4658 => 16.6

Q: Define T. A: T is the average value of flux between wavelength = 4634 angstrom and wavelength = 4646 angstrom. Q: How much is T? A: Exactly 16.9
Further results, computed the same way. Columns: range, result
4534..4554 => 16.3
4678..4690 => 16.9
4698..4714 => 16.2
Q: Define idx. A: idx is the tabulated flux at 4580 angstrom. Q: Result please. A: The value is 16.2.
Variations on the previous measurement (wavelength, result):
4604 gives 16.7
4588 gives 16.7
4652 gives 17.1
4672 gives 16.4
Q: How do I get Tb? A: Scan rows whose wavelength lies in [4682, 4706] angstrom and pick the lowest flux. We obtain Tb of 15.8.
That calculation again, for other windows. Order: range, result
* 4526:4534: 15.3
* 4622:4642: 16.3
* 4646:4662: 16.2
